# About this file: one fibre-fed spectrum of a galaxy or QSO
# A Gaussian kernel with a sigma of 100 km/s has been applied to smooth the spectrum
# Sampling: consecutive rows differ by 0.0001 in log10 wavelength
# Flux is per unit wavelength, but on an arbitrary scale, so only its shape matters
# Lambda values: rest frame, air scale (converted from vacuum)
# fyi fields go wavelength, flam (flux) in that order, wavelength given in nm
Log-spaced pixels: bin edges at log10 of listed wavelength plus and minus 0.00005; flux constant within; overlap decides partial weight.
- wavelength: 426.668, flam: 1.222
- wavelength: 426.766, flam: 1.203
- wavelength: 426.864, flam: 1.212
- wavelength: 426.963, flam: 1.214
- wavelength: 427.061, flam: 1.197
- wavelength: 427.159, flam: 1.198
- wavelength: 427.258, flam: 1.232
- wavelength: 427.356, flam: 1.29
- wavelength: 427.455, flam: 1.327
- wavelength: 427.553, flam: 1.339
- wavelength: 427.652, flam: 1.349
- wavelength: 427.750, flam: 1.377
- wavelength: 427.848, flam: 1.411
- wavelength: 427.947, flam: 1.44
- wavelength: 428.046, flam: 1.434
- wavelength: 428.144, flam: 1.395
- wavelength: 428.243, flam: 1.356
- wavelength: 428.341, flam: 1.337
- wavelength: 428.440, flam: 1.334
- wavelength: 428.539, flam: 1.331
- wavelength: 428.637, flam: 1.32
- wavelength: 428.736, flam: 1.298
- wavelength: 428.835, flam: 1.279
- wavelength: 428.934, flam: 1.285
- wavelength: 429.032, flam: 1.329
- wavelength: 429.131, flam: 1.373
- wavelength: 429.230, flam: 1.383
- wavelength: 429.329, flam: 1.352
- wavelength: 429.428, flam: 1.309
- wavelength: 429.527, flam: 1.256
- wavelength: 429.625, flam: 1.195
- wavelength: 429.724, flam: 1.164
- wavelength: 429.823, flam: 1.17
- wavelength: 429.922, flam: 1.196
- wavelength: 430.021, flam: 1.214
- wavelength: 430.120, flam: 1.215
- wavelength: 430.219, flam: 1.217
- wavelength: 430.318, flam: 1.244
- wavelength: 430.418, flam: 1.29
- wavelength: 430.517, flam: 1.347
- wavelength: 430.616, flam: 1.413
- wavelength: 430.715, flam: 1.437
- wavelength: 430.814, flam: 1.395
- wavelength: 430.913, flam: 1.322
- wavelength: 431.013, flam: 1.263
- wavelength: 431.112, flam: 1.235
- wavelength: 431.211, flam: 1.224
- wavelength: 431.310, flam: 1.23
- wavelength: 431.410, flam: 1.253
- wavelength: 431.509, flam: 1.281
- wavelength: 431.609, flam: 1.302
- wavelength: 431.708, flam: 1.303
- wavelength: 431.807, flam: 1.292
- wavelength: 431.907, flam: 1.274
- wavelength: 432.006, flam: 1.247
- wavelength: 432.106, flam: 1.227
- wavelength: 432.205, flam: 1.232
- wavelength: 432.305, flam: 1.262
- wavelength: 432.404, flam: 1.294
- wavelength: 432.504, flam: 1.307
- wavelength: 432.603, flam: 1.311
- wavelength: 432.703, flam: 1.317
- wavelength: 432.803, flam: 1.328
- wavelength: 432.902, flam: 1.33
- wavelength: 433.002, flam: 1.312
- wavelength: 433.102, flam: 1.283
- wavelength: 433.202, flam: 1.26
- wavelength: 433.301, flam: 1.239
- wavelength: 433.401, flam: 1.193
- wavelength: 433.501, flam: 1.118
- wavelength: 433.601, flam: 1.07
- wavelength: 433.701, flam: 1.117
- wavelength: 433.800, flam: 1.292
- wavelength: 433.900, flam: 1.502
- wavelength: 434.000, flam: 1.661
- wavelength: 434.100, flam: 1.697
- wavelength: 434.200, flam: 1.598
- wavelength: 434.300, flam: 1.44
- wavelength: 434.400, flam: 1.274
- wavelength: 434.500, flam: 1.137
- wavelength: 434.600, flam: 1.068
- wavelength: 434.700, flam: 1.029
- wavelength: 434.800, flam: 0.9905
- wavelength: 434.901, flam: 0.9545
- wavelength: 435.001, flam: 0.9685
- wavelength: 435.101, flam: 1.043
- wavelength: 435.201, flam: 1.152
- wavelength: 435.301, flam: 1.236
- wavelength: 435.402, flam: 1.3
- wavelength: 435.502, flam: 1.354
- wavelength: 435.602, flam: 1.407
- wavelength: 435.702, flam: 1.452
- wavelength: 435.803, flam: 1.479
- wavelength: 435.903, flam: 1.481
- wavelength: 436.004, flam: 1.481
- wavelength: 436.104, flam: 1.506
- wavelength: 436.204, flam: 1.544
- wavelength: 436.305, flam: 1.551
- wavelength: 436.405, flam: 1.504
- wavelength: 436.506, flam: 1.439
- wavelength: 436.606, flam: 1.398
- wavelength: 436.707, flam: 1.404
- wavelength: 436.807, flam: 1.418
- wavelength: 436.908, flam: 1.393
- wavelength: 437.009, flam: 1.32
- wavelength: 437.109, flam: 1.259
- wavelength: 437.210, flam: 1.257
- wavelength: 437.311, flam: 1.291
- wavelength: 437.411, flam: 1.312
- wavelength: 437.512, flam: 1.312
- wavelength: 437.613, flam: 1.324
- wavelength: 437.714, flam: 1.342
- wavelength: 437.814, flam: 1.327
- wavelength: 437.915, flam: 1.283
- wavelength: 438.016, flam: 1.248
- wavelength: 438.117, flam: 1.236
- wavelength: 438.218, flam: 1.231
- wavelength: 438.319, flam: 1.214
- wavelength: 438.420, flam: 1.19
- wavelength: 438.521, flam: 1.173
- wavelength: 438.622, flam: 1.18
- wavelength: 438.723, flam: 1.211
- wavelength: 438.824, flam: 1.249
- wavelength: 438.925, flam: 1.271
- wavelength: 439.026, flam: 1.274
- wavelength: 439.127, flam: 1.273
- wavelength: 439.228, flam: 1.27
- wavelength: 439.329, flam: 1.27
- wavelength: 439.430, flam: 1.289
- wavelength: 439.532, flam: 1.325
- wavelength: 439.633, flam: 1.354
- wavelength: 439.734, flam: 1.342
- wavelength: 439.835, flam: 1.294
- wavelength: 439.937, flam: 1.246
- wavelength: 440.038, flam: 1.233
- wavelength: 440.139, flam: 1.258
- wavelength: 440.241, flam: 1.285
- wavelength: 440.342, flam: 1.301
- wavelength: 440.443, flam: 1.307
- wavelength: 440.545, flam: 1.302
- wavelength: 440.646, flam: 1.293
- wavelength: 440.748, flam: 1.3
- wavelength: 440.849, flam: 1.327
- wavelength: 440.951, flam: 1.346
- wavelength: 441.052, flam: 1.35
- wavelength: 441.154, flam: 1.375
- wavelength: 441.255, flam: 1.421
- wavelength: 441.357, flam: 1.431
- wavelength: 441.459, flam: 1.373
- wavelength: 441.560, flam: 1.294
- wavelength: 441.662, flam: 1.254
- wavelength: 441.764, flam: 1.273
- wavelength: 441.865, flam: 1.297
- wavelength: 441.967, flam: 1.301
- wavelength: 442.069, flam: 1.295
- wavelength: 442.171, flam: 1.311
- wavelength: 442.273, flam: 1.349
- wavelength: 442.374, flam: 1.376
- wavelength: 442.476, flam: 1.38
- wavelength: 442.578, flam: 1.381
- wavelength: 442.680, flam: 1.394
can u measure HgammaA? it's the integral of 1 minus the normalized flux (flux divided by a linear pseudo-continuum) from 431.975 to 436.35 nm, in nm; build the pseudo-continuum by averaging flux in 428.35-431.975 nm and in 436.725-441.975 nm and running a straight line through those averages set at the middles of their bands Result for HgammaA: -0.02 nm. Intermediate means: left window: 1.29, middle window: 1.3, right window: 1.29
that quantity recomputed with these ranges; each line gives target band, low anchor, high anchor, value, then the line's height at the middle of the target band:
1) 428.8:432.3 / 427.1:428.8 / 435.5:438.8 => 0.16 nm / 1.34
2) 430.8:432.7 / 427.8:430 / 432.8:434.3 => 0.08 nm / 1.33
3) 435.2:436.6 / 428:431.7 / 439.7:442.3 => -0.13 nm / 1.31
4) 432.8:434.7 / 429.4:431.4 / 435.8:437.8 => 0.04 nm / 1.34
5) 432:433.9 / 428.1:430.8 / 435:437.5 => 0.11 nm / 1.33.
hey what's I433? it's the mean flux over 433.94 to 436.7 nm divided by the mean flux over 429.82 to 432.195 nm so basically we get 1.1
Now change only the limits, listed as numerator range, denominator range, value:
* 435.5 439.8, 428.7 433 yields 1.04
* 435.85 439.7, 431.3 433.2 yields 1.03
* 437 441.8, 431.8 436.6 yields 0.99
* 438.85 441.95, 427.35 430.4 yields 1.00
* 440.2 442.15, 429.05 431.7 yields 1.03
